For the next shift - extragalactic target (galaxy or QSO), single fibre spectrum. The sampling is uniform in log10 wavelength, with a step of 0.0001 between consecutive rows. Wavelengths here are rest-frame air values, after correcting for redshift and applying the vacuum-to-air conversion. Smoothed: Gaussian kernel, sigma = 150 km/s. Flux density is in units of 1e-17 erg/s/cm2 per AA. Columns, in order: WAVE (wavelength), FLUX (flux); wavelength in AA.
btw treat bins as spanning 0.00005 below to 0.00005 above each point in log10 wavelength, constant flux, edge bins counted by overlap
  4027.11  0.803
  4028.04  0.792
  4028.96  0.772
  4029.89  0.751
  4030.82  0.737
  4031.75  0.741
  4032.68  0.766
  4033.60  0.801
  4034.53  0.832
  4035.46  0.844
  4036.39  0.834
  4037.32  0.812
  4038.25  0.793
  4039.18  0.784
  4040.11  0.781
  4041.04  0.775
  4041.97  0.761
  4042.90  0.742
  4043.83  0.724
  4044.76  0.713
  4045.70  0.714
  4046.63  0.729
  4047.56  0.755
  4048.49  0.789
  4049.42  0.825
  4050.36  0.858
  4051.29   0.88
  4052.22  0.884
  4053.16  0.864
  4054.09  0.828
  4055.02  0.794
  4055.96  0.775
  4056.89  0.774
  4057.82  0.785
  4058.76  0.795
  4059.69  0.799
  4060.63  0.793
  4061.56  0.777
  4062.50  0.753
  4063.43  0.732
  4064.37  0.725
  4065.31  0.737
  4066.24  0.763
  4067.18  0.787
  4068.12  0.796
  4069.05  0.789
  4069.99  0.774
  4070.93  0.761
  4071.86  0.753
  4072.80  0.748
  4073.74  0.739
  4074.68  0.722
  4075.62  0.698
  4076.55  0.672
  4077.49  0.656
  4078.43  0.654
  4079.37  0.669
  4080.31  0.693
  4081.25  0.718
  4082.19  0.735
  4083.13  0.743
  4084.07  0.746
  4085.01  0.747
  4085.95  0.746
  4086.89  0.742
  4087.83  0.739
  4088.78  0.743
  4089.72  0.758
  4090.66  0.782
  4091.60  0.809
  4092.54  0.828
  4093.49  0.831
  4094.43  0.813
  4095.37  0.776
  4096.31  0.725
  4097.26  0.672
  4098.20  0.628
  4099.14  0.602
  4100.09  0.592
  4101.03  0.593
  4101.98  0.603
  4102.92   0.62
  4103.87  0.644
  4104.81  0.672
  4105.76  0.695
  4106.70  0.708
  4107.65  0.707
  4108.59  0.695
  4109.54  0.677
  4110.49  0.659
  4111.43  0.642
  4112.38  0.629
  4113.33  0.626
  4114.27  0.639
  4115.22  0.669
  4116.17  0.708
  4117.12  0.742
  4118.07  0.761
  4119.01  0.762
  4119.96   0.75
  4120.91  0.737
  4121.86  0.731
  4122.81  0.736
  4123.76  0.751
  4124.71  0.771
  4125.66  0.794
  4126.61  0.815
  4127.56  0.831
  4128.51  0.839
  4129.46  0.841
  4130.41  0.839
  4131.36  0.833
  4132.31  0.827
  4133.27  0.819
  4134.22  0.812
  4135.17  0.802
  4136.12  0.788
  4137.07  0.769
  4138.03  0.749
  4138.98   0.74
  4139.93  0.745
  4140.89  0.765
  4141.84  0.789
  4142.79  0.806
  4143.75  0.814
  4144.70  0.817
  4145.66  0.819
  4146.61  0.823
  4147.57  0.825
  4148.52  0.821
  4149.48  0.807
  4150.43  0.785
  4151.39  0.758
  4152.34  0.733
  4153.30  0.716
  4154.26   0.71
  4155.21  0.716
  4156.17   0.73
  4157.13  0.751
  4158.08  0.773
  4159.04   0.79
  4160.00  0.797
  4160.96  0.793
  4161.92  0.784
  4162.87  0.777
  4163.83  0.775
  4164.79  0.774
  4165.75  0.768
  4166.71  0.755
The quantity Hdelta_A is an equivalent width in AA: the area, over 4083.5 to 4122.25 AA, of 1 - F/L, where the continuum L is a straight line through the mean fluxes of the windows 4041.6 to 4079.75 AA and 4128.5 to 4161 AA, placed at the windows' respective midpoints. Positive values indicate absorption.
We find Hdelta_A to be 3.4 AA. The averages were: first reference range 0.763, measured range 0.706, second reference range 0.786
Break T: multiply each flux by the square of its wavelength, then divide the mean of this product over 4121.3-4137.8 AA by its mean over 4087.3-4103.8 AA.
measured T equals 1.1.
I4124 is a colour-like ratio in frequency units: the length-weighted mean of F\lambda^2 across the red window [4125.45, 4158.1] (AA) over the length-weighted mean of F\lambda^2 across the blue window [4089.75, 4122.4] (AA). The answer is 1.1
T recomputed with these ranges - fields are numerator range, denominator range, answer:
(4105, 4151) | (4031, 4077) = 1.02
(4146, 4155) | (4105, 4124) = 1.13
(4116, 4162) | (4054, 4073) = 1.05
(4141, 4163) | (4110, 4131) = 1.07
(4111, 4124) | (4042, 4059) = 0.92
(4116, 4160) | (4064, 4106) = 1.11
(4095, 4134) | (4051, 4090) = 0.97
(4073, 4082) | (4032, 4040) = 0.88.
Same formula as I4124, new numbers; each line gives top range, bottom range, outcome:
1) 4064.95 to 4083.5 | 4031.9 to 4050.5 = 0.95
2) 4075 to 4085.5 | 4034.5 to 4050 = 0.92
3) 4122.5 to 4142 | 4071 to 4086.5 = 1.14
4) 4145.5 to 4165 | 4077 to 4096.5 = 1.07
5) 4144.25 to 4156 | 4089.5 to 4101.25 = 1.10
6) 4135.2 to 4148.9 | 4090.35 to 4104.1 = 1.15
